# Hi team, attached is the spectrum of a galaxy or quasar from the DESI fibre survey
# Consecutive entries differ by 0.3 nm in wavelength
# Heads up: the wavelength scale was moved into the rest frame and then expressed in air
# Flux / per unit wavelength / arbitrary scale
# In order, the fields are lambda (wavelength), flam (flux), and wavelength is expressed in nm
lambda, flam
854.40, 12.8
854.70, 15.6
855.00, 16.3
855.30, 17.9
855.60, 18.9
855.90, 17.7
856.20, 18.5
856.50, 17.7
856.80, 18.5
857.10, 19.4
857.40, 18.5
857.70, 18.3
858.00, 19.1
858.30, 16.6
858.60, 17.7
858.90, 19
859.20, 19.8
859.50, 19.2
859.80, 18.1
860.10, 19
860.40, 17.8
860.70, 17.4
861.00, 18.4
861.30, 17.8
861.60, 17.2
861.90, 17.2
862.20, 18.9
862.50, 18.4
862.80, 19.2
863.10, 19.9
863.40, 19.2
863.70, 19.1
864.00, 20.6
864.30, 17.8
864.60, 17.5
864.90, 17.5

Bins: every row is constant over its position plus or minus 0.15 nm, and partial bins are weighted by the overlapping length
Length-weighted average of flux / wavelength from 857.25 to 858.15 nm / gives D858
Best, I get 18.6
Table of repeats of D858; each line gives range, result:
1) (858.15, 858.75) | 17.1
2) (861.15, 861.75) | 17.5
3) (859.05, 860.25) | 19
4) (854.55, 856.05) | 17.3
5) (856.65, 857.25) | 18.9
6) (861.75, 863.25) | 18.7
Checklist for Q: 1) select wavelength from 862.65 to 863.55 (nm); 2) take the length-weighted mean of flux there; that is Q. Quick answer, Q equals 19.4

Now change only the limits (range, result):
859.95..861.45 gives 18.1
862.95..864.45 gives 19.3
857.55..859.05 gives 18.1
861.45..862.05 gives 17.2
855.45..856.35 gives 18.4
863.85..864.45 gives 19.2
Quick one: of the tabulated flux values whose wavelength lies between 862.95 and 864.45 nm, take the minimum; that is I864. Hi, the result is 17.8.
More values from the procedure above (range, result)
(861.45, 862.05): 17.2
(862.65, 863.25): 19.2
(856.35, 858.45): 16.6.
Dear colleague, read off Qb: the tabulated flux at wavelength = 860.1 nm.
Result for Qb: 19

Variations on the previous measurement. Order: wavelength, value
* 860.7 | 17.4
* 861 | 18.4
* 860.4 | 17.8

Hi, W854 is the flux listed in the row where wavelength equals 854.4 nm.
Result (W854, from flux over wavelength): 12.8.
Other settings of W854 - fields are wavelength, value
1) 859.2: 19.8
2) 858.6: 17.7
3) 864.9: 17.5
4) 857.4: 18.5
